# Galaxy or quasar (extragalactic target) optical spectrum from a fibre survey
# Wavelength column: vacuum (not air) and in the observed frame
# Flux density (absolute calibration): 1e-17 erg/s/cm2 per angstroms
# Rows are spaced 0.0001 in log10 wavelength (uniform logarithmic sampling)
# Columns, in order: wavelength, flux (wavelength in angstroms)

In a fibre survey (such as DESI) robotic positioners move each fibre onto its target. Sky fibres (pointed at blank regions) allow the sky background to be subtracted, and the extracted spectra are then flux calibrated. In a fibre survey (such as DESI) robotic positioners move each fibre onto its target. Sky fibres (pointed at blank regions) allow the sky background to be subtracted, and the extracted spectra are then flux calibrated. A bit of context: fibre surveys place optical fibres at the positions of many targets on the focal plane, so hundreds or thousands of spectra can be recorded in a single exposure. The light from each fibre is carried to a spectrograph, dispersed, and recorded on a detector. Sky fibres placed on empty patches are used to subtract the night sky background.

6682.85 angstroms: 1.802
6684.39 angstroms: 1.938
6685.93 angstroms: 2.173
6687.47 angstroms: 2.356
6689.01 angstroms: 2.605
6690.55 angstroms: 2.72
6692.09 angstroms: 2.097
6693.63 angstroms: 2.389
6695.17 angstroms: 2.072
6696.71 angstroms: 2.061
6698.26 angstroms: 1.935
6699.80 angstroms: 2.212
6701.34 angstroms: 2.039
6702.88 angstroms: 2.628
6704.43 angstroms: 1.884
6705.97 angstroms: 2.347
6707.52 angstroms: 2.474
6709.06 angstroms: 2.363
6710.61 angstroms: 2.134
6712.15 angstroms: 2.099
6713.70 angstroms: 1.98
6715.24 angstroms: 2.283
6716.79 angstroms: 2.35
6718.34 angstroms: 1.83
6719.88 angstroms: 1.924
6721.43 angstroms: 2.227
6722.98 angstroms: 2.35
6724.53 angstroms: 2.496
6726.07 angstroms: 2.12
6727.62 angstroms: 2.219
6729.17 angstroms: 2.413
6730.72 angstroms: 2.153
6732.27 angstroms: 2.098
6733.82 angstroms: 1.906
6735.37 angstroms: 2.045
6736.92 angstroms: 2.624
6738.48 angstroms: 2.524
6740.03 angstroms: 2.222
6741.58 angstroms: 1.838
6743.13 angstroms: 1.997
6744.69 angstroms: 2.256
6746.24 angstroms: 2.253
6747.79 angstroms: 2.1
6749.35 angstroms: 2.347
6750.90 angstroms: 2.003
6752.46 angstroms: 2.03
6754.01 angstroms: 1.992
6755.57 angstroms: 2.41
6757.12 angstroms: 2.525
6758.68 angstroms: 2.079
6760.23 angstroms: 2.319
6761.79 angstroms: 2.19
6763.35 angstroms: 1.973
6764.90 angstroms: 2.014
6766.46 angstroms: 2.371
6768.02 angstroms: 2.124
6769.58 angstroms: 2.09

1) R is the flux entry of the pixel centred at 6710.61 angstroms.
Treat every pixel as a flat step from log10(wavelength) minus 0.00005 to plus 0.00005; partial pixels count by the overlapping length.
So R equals 2.134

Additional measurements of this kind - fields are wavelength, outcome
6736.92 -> 2.624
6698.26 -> 1.935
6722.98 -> 2.35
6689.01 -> 2.605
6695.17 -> 2.072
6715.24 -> 2.283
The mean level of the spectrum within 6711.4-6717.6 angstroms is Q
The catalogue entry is 2.17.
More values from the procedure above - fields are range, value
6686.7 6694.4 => 2.43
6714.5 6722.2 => 2.12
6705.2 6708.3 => 2.41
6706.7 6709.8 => 2.42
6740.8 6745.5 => 2.03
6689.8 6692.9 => 2.41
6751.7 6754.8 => 2.01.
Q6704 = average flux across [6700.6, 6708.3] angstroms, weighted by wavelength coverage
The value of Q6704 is 2.28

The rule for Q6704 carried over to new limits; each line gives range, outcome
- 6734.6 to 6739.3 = 2.39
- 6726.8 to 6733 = 2.22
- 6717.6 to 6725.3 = 2.17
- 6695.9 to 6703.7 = 2.17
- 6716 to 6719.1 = 2.09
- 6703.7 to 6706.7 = 2.12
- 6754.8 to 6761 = 2.34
